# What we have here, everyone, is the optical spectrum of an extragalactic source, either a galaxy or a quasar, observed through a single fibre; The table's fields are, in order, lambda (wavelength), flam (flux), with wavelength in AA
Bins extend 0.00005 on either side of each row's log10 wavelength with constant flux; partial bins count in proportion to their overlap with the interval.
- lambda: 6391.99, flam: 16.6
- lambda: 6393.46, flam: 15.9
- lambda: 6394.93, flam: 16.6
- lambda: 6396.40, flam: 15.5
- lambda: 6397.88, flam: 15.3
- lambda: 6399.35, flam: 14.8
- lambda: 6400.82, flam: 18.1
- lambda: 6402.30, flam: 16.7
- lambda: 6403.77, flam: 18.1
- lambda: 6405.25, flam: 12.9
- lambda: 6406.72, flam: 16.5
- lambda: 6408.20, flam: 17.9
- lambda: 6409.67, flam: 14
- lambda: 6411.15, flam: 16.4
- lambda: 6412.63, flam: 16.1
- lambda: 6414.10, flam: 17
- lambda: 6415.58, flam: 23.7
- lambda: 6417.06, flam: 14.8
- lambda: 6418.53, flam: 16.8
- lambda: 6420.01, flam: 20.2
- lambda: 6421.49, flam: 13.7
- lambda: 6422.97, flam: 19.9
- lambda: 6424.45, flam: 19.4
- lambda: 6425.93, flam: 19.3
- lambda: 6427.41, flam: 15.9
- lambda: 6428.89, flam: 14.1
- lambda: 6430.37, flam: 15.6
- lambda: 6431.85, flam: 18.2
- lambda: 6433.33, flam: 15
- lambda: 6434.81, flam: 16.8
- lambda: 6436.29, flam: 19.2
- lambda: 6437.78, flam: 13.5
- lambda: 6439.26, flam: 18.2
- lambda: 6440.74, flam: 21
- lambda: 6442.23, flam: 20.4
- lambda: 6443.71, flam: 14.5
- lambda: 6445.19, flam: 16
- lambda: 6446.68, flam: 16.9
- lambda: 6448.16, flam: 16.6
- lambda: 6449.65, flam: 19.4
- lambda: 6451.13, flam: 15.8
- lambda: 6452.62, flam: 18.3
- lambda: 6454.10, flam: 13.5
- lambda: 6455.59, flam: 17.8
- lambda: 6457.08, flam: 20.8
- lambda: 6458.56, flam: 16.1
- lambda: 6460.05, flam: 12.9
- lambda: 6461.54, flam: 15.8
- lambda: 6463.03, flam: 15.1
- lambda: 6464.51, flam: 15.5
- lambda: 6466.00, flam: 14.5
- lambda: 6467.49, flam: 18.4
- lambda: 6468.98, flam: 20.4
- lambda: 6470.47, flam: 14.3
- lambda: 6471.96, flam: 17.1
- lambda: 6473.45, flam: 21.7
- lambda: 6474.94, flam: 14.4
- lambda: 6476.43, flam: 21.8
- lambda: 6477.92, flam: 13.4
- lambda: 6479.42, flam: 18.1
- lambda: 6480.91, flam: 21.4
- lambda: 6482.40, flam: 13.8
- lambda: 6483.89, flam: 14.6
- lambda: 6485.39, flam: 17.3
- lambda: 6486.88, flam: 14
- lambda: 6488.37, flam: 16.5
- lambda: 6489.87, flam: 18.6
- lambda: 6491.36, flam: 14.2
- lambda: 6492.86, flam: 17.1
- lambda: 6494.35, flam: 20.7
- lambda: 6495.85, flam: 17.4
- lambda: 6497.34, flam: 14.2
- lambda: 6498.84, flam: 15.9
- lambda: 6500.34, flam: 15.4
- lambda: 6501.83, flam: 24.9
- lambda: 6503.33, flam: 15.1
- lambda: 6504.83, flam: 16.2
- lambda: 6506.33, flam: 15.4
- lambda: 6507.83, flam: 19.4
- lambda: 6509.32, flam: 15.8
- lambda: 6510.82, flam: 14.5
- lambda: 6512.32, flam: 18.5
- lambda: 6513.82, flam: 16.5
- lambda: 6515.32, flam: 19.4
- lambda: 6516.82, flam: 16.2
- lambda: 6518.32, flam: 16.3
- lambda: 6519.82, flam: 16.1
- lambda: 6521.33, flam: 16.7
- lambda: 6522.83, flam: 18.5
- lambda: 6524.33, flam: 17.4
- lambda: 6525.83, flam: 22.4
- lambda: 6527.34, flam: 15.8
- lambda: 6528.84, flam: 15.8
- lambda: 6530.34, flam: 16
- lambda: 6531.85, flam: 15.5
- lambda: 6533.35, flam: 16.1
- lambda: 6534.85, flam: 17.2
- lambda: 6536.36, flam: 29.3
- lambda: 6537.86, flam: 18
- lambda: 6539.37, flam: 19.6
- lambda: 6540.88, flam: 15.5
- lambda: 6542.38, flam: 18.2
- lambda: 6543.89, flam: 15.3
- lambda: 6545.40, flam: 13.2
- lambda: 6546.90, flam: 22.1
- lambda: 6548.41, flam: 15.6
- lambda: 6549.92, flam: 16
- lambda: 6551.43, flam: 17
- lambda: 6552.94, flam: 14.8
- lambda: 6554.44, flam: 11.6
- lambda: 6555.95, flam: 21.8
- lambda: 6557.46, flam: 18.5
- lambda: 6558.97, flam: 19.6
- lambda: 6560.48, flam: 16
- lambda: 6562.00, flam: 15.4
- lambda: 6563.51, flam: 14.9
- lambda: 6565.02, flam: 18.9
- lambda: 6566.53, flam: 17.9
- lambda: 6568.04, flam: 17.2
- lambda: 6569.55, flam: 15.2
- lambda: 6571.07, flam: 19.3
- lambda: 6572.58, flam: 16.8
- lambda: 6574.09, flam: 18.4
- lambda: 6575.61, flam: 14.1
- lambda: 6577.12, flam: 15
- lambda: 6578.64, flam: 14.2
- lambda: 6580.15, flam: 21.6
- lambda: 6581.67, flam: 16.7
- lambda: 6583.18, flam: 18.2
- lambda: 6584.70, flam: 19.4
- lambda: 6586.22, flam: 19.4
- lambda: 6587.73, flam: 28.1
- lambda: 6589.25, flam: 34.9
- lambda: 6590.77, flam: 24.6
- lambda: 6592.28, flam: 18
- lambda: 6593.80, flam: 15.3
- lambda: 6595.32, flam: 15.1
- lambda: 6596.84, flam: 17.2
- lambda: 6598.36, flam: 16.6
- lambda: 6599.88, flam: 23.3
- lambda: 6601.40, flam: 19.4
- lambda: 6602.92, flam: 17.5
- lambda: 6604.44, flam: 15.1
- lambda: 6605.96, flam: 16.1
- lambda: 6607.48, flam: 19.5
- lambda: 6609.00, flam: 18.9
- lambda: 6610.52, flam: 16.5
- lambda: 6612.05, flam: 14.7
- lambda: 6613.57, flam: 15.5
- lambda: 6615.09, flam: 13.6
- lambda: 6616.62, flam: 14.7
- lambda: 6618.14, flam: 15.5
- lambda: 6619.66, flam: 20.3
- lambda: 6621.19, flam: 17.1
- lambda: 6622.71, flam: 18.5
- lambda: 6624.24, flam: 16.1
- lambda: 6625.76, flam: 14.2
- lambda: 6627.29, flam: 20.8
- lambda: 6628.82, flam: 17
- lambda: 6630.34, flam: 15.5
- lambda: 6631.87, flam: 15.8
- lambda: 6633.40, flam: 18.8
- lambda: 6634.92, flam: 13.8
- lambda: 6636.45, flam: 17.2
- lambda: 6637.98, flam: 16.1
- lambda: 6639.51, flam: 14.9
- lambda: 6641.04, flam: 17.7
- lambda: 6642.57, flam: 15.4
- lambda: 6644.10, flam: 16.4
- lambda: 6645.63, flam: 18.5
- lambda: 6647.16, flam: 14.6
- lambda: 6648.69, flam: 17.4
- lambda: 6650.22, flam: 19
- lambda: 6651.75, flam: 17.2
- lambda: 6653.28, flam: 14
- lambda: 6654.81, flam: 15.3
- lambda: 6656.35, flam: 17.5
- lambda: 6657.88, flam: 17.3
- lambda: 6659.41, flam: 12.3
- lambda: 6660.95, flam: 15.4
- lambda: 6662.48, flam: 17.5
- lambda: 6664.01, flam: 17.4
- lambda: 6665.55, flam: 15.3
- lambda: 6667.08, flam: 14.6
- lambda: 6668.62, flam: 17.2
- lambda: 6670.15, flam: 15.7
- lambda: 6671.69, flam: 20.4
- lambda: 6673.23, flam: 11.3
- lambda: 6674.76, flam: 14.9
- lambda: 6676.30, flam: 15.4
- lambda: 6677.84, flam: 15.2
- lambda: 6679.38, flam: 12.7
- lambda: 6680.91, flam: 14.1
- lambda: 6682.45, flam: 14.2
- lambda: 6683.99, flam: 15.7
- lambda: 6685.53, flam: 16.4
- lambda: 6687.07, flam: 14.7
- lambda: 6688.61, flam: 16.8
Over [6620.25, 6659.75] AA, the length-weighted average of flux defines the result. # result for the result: 16.5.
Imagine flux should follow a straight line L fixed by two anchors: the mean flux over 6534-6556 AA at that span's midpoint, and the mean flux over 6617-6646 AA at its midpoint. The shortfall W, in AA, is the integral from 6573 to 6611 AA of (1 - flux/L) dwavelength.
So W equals -4.0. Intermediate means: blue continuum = 17.5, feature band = 18.9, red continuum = 16.8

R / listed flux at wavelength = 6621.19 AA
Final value 17.1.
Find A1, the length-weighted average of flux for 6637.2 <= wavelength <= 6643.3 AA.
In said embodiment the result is 16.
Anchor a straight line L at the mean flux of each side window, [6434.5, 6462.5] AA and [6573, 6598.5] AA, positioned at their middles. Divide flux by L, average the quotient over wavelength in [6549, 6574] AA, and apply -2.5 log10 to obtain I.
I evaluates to 0.12 mag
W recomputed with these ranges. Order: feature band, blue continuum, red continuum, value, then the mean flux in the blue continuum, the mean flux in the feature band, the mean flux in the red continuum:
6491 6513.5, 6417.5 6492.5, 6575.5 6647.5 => 0.2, 16.9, 17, 17.7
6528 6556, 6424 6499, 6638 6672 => -0.9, 16.9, 17.2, 16.3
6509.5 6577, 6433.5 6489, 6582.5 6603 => 6.9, 16.9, 17.2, 20.6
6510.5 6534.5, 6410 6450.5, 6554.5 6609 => 1.3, 17.3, 17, 18.5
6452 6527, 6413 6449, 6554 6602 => 3.5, 17.4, 17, 18.6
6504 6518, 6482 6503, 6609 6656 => -0.1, 16.8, 16.9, 16.5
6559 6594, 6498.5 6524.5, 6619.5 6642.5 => -3.7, 17.1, 18.7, 16.8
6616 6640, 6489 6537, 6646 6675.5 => -0.5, 17.4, 16.7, 16.1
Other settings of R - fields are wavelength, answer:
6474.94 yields 14.4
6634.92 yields 13.8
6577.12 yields 15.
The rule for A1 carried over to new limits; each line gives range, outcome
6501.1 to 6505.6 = 18.7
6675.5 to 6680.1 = 14.4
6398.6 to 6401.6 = 16.5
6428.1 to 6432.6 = 16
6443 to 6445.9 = 15.3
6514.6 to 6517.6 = 17.8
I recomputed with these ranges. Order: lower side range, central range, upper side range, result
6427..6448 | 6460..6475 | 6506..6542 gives 0.03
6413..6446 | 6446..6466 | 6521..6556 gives 0.06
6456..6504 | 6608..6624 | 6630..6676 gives -0.02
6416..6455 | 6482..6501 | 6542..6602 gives 0.09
